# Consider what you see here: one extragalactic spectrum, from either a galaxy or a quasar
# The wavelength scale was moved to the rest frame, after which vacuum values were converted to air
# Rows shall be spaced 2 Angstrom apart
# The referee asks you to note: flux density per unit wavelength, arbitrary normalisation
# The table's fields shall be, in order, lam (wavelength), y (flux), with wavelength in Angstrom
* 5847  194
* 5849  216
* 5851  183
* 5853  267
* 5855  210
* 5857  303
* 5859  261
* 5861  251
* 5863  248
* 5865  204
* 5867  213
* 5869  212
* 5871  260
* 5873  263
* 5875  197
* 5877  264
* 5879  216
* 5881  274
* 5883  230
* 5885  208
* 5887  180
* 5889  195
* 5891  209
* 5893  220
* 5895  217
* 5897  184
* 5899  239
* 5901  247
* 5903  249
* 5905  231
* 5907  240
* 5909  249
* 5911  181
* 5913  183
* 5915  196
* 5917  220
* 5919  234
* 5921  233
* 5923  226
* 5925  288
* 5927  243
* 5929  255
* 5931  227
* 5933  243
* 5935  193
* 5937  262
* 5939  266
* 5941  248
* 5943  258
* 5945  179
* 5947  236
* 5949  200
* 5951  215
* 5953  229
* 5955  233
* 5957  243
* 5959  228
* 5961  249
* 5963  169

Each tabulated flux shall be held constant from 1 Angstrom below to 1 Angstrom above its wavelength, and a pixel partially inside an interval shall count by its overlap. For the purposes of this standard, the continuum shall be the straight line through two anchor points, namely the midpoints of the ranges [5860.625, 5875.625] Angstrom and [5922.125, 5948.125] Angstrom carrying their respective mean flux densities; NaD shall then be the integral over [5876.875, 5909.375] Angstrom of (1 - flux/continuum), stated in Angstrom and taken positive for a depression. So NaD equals 1.3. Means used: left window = 231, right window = 240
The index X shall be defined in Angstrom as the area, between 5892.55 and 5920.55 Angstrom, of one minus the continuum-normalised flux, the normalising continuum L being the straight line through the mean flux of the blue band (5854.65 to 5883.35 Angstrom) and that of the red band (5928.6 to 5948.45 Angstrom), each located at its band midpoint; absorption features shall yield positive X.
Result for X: 2.0 Angstrom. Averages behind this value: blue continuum 241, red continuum 235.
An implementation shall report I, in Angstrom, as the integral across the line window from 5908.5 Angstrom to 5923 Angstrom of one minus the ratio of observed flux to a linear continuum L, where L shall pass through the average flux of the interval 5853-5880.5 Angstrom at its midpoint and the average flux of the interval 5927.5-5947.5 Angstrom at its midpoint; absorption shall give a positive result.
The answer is 1.5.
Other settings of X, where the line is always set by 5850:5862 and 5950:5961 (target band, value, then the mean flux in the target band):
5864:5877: 0.8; 228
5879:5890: 1.1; 217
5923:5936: -0.3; 240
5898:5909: -0.1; 242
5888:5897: 1.2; 207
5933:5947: -0.1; 235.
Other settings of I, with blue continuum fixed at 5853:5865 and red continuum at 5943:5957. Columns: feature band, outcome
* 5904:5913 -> 0.5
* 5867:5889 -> 1.5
